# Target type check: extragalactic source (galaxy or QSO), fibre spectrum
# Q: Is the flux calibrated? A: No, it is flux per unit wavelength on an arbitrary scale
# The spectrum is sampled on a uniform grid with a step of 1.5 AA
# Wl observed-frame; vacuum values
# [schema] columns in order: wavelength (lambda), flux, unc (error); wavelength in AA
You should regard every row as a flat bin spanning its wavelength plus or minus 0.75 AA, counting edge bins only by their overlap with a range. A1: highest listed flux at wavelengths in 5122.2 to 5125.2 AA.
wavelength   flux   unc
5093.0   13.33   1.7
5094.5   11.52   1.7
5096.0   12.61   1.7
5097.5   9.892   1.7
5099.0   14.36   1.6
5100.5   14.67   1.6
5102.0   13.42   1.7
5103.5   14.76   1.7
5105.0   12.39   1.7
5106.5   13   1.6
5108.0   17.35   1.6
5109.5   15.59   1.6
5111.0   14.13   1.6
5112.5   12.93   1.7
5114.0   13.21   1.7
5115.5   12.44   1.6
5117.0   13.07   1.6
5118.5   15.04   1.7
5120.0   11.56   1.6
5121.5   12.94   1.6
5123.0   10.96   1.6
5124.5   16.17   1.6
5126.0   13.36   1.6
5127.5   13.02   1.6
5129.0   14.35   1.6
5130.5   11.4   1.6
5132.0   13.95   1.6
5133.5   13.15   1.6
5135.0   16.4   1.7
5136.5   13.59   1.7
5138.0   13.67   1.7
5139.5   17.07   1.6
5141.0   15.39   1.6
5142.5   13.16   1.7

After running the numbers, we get 16.17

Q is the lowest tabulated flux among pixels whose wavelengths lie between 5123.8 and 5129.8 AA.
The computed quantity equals 13.02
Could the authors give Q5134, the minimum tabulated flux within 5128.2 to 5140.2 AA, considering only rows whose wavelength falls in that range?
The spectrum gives 11.4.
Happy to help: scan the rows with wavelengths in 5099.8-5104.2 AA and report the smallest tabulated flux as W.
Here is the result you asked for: 13.42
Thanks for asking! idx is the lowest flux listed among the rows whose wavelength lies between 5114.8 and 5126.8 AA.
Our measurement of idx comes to 10.96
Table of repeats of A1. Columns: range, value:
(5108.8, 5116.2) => 15.59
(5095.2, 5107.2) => 14.76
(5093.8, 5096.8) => 12.61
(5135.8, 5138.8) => 13.67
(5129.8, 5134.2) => 13.95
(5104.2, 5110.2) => 17.35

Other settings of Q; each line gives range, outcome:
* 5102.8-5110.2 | 12.39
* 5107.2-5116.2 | 12.44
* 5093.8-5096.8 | 11.52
